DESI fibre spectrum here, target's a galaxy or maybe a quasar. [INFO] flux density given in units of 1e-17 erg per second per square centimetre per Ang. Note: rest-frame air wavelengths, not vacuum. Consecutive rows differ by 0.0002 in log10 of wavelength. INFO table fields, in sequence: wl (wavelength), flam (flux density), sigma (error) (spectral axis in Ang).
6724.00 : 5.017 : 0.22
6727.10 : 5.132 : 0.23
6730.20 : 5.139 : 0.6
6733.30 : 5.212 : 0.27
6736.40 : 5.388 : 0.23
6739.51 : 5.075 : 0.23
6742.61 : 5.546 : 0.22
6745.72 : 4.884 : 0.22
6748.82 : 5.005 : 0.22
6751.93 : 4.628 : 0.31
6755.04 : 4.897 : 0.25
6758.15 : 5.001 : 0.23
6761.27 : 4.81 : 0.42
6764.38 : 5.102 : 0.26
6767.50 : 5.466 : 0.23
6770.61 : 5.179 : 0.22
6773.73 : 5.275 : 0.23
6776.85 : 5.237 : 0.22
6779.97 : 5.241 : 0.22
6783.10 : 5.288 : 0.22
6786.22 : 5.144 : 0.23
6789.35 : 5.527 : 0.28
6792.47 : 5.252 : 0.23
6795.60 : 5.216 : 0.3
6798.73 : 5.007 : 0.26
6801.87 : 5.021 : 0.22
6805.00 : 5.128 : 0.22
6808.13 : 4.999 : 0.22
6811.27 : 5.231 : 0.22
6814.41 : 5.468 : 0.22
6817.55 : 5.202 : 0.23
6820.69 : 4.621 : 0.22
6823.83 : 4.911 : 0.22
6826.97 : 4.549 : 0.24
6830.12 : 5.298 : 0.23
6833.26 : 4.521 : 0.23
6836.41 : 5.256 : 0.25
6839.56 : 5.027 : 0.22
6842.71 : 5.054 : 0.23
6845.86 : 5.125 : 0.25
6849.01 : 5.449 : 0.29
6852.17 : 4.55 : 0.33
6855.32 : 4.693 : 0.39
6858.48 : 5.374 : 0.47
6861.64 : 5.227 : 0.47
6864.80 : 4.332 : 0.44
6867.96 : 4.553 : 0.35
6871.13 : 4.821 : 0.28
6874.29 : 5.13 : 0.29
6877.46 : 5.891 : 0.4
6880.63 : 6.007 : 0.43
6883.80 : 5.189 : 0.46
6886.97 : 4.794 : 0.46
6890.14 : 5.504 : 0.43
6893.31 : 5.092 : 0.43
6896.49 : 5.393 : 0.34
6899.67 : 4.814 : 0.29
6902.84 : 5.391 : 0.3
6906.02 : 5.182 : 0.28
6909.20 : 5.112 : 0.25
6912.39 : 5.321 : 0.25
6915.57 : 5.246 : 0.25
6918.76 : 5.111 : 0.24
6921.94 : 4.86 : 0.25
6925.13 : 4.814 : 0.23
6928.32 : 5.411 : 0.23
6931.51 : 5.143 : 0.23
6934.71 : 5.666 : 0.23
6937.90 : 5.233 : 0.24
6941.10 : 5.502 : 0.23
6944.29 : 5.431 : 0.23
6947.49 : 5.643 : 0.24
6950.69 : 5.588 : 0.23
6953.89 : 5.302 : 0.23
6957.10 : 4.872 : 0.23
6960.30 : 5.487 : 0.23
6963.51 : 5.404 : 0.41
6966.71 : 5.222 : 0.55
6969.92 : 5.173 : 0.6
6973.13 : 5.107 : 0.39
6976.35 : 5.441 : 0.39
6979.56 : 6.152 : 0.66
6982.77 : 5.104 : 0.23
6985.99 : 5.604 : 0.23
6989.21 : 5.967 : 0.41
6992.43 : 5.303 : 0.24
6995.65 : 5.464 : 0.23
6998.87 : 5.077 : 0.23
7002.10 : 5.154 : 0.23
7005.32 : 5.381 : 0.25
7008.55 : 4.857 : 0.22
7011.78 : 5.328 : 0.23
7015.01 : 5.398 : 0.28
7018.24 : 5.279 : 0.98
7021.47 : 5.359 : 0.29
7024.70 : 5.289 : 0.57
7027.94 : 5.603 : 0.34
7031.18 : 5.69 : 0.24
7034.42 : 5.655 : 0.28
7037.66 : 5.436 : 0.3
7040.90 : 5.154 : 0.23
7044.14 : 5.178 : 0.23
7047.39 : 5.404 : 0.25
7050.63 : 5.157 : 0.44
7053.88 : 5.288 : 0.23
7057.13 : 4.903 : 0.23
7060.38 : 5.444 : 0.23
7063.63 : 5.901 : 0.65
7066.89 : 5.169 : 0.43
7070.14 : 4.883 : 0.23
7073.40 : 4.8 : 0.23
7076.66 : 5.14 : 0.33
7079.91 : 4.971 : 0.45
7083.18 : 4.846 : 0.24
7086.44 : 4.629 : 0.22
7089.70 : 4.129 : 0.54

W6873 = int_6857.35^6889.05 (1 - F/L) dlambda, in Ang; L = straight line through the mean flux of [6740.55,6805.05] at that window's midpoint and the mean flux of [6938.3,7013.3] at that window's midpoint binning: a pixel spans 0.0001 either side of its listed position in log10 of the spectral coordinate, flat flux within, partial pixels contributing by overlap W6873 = 0.7 Ang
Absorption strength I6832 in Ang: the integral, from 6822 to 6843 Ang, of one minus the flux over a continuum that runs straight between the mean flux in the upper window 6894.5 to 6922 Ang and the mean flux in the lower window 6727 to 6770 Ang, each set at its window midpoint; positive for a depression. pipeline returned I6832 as 0.82 Ang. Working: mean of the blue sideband 5.09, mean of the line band 4.94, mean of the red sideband 5.17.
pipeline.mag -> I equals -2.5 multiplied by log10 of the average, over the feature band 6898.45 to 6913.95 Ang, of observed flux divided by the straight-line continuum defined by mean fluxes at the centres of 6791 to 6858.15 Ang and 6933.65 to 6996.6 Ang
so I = 0.019 mag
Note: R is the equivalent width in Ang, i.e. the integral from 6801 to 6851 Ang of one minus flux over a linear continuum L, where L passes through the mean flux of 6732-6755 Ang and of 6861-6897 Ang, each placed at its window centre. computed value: 0.8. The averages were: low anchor 5.09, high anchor 5.15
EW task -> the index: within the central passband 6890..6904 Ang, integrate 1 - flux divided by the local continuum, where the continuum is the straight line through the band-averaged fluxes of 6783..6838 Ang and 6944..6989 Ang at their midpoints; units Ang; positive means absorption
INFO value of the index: 0.16 Ang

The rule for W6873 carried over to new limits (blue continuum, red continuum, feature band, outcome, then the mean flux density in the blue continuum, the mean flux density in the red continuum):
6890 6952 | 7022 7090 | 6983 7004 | -0.7 Ang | 5.27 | 5.2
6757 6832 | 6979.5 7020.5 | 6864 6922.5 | 0.9 Ang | 5.13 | 5.36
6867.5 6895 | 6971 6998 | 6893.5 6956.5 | 1.1 Ang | 5.25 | 5.5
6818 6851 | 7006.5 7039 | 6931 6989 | -1.7 Ang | 4.98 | 5.39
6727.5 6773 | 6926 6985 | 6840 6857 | 0.8 Ang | 5.1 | 5.38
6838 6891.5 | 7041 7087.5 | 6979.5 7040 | -3.3 Ang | 5.1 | 5.13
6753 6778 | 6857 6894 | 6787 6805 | -0.3 Ang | 5.11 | 5.16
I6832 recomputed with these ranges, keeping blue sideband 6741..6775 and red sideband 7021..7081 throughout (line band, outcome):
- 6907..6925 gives 0.28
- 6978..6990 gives -1.03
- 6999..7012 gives 0.25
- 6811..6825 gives 0.10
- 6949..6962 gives -0.25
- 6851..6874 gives 1.48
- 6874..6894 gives -0.92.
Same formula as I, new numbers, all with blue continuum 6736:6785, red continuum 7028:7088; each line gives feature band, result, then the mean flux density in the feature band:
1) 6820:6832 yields 0.062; 4.86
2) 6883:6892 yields 0.000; 5.16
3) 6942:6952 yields -0.076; 5.55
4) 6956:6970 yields -0.015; 5.25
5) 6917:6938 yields 0.000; 5.17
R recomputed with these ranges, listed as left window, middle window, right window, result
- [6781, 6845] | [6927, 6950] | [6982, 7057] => -0.9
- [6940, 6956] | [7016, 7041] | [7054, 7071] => -0.5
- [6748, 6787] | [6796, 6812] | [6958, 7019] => 0.2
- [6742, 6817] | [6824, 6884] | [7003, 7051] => 1.8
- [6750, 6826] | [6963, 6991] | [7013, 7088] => -1.4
